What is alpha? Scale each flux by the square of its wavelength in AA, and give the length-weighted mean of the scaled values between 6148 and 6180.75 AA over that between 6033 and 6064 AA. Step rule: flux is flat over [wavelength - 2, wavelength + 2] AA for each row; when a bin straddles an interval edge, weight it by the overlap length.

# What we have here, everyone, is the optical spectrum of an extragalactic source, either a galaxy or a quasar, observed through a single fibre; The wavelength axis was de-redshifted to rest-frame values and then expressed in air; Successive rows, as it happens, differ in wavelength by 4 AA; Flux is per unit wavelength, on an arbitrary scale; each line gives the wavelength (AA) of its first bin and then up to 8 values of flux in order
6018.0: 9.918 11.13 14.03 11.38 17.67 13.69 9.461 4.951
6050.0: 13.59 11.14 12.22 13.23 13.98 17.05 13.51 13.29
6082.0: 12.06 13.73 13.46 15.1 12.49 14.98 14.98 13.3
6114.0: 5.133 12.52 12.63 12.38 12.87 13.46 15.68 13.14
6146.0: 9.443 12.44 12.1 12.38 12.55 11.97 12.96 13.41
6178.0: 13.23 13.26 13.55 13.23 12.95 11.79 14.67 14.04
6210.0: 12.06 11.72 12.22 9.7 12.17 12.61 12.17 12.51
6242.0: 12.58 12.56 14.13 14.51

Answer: 1.1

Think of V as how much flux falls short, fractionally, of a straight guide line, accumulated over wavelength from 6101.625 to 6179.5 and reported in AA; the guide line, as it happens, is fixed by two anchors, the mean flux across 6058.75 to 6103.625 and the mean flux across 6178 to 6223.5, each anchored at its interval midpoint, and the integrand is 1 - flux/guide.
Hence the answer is 4.4 AA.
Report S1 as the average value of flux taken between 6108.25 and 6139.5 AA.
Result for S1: 12.2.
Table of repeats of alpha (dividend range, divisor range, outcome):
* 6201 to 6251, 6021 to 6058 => 1.11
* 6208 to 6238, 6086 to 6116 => 0.96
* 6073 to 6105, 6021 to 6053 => 1.16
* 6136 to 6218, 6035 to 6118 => 1.05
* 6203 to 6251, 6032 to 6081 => 1.02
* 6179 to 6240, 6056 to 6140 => 0.99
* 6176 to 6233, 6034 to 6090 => 1.04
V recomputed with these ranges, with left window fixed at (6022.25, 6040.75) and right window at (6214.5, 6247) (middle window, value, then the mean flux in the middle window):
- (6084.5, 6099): -0.6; 13.8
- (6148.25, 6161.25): 0.4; 12.3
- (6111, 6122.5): 2.6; 10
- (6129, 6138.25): -0.7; 13.8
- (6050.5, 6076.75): -0.2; 13.5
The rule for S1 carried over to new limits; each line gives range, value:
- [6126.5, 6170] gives 12.6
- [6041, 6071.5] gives 12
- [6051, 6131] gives 13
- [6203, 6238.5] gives 12.2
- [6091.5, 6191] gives 12.8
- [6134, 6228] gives 12.7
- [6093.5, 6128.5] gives 12.5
